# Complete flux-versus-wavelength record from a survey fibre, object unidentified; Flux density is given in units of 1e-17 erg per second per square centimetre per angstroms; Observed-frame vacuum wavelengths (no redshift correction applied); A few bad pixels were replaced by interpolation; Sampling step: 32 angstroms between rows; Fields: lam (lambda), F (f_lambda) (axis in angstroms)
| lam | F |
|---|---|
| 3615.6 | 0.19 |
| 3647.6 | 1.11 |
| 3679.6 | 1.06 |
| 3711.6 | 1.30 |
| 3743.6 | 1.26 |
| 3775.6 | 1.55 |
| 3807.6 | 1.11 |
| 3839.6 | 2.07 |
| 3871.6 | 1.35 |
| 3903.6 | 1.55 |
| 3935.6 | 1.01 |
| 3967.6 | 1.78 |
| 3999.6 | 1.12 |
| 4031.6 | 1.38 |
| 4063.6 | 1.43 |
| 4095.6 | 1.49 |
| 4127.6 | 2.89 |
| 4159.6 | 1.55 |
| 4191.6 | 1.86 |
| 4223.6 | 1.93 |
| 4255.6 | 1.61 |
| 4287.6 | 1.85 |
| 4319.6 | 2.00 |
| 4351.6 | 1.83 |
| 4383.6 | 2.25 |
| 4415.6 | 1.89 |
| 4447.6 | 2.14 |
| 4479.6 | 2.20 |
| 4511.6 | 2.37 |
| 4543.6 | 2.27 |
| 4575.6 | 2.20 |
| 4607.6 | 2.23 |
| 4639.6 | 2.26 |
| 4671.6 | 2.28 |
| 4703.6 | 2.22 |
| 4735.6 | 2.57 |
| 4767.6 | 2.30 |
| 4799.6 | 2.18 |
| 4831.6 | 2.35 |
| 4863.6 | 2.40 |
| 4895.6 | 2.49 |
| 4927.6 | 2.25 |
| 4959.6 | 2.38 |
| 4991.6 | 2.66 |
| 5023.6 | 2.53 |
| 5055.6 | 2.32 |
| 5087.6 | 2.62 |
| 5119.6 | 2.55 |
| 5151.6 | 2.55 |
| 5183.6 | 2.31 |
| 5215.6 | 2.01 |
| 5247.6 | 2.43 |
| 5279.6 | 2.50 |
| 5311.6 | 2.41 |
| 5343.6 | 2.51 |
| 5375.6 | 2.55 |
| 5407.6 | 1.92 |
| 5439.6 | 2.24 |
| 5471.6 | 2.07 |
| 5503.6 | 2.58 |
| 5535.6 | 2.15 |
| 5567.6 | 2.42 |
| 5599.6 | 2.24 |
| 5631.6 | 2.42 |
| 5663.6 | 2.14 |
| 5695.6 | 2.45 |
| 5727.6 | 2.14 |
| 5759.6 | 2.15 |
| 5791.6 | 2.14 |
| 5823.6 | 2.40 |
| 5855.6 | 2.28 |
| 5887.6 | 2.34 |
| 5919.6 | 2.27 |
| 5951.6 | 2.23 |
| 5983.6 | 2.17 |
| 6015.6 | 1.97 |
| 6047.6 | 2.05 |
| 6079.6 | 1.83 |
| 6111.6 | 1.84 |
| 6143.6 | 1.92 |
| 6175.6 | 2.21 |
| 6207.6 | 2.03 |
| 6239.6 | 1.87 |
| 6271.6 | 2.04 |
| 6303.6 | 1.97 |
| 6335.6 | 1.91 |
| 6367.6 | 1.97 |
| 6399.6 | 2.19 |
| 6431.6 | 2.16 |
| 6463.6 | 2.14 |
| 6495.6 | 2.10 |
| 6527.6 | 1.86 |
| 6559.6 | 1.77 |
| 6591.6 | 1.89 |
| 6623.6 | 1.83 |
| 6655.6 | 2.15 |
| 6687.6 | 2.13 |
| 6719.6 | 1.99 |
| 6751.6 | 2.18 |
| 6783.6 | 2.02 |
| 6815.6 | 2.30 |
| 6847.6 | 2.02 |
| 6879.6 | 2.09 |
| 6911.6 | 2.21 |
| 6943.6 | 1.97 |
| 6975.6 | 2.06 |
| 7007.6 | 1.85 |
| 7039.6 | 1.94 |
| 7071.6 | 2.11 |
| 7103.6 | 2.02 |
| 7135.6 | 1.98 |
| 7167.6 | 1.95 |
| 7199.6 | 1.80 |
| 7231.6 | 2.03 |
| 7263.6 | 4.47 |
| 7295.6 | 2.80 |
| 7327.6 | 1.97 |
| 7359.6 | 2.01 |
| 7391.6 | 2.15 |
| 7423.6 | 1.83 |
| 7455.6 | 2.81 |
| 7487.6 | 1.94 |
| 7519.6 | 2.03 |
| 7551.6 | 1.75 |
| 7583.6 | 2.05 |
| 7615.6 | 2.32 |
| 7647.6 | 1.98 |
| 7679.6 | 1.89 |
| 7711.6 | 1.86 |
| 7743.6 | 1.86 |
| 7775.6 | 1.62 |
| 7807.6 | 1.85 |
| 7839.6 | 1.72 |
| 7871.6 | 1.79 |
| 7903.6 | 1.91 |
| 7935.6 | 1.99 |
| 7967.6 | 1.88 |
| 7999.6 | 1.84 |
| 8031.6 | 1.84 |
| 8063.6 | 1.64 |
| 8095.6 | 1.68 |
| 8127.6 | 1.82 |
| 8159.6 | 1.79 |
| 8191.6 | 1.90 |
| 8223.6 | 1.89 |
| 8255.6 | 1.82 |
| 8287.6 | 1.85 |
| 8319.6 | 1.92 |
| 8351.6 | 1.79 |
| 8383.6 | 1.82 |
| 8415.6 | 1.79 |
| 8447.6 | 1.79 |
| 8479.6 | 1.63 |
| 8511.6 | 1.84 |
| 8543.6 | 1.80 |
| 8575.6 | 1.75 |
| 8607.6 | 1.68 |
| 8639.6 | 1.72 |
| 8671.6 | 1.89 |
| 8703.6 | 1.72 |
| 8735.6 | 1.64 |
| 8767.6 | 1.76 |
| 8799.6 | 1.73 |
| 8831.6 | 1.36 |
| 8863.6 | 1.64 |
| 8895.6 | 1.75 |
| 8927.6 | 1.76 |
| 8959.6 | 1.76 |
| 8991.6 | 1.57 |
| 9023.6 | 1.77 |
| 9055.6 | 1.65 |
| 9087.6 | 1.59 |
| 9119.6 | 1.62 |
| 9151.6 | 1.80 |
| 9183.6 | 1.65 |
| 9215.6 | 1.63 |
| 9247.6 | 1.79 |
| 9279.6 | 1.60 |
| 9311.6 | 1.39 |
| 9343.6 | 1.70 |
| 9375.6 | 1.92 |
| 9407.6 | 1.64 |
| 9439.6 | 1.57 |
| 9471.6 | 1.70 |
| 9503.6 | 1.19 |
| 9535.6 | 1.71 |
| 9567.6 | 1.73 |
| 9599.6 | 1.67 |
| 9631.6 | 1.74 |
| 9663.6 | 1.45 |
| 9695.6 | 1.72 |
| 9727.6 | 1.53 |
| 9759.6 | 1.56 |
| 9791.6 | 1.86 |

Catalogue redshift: 0.11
